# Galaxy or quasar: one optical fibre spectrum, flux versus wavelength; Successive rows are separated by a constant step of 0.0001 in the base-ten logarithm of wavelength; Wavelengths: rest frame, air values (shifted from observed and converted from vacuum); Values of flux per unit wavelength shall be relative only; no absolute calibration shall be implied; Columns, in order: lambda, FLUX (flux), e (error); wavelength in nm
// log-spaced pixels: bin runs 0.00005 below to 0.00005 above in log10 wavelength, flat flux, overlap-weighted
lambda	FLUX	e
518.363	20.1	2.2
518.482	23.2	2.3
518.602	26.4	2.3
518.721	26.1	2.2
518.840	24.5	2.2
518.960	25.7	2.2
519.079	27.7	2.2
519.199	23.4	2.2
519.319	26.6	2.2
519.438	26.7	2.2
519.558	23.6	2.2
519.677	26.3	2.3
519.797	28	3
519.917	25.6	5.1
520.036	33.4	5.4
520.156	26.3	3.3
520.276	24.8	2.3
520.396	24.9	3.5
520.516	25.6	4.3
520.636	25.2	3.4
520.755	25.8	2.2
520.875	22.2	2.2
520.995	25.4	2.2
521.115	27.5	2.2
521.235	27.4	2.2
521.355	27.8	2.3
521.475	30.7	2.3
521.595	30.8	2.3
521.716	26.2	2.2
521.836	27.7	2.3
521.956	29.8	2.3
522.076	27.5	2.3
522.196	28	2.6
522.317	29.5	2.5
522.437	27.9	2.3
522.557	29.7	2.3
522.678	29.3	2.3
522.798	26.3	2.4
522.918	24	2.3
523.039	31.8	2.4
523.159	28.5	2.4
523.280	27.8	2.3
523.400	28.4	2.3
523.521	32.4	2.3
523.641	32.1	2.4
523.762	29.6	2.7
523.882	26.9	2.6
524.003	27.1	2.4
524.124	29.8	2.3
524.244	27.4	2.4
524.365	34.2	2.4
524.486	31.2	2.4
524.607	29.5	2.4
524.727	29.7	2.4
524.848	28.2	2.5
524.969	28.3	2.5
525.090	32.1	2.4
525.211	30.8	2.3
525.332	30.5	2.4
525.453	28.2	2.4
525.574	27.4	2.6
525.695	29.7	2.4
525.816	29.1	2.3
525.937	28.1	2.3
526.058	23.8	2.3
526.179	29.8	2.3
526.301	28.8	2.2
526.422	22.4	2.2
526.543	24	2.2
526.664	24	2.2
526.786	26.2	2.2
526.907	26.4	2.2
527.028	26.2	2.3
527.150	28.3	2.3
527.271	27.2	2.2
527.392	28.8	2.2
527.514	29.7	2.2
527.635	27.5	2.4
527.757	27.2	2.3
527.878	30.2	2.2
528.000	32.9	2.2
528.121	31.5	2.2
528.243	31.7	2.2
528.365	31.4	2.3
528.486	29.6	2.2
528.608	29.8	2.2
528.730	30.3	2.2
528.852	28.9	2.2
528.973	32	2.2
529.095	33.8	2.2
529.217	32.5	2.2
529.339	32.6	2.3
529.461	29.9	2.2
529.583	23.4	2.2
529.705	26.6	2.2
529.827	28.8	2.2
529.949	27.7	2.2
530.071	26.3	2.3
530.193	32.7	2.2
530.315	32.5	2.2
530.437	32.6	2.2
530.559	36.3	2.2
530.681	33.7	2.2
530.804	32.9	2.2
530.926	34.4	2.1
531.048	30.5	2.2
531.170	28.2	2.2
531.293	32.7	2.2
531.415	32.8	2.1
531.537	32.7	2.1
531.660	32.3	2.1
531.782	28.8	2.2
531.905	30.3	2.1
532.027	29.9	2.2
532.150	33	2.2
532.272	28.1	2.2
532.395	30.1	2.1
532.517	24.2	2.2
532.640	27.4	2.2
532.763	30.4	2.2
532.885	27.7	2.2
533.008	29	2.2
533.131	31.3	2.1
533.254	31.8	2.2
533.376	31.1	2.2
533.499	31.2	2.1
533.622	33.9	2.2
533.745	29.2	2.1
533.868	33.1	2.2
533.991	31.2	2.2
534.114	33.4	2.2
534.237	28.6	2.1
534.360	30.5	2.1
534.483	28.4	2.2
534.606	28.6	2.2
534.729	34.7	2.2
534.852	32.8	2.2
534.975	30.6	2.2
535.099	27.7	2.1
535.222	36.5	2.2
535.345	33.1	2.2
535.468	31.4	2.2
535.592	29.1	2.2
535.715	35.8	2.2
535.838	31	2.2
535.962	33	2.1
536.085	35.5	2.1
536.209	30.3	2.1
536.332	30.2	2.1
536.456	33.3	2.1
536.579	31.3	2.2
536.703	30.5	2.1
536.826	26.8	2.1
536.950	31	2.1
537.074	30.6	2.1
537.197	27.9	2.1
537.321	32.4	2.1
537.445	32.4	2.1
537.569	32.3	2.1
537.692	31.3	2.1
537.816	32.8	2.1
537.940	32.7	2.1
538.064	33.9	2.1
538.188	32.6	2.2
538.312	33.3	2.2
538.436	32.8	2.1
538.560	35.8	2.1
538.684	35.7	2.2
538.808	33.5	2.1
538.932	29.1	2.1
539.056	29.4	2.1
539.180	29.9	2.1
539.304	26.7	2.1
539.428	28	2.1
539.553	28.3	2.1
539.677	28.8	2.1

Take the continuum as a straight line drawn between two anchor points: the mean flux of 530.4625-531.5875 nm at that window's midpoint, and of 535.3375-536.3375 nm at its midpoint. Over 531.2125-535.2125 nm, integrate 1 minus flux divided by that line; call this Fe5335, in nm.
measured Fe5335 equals 0.23 nm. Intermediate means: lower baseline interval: 32.7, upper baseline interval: 32.2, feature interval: 30.6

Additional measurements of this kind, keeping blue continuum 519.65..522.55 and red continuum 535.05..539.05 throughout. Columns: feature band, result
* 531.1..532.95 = 0.04 nm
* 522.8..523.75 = -0.04 nm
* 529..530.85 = -0.06 nm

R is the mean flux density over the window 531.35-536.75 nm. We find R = 31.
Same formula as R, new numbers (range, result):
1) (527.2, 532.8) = 30.4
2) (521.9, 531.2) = 29.3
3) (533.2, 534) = 31.7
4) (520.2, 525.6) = 28.4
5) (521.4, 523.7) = 28.9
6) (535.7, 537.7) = 31.4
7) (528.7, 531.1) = 30.9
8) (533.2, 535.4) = 31.5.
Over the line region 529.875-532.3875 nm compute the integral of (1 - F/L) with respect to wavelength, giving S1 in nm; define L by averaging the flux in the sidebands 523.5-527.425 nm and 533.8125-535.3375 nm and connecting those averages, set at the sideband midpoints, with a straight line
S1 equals -0.093 nm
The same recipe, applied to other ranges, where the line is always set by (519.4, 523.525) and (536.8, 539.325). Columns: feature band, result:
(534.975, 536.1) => -0.05 nm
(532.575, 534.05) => 0.00 nm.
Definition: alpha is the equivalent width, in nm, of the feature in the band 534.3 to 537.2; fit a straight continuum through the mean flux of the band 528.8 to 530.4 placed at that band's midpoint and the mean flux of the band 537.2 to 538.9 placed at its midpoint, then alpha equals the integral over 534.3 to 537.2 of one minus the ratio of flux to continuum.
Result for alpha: 0.068 nm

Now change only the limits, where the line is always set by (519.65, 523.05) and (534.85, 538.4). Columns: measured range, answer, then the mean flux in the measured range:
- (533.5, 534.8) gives -0.005 nm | 31.2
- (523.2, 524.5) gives -0.072 nm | 29.6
